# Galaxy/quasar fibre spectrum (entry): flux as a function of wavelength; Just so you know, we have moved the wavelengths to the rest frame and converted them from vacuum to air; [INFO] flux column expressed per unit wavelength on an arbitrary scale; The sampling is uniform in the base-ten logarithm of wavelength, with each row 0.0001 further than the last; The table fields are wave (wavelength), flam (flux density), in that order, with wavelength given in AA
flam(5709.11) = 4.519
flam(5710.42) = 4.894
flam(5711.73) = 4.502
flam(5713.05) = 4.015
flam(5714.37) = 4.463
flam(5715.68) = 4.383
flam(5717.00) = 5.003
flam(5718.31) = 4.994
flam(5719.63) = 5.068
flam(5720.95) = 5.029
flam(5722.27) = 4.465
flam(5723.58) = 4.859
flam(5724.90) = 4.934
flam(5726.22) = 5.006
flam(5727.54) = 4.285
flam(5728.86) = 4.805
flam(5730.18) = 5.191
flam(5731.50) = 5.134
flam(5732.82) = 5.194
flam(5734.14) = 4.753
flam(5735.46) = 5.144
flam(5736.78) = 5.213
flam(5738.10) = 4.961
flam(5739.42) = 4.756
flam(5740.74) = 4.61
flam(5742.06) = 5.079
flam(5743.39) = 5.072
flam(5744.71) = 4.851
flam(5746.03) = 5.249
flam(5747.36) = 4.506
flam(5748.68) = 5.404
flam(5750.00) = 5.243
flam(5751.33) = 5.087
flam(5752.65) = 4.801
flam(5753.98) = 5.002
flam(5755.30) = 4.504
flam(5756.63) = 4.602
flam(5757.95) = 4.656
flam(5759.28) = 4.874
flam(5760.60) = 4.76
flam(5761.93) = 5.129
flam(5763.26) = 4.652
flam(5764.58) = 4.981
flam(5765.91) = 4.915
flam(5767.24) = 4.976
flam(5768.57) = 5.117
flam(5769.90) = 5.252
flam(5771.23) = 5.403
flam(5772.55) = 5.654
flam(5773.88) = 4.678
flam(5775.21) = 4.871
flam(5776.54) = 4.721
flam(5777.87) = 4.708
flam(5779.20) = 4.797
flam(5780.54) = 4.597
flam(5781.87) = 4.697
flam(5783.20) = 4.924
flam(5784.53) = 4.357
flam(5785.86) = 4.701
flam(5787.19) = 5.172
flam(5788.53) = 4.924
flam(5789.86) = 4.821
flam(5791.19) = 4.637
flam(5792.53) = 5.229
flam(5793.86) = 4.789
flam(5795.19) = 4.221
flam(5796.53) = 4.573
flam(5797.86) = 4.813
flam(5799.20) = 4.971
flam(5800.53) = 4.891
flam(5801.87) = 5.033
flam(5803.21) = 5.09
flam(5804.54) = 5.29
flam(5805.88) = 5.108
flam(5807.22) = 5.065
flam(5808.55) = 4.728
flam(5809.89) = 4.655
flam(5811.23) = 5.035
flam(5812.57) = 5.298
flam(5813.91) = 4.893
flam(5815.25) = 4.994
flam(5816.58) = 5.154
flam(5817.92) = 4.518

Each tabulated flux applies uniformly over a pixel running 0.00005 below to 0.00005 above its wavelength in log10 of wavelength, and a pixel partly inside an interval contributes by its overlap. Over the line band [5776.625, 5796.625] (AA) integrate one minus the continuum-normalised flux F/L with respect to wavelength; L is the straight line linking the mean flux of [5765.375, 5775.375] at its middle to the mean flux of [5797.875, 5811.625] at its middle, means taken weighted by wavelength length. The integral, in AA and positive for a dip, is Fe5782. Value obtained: 1.2 AA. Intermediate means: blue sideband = 5.12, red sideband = 4.98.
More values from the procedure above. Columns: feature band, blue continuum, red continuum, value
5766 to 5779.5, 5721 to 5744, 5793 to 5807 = -0.3 AA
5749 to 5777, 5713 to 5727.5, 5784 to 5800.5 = -1.1 AA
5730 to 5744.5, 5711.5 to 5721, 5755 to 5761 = -1.0 AA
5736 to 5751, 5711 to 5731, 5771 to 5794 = -0.7 AA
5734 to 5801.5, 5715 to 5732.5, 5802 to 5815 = 0.7 AA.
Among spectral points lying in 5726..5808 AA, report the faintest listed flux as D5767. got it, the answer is 4.221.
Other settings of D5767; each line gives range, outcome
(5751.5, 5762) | 4.504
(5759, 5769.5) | 4.652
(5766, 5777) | 4.678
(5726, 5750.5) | 4.285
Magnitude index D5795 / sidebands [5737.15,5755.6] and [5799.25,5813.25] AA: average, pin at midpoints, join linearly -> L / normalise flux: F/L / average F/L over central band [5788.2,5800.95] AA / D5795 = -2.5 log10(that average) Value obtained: 0.05 mag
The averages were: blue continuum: 4.95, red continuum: 5.02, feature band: 4.78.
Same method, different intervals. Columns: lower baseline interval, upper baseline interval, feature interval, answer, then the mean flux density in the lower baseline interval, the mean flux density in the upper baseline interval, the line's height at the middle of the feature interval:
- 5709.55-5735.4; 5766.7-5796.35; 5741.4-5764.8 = -0.02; 4.79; 4.87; 4.83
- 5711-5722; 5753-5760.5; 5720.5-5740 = -0.05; 4.67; 4.74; 4.7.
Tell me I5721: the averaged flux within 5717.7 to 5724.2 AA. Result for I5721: 4.88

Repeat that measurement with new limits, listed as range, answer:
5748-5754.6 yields 5.11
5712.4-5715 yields 4.23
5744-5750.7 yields 5.05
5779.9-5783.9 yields 4.74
